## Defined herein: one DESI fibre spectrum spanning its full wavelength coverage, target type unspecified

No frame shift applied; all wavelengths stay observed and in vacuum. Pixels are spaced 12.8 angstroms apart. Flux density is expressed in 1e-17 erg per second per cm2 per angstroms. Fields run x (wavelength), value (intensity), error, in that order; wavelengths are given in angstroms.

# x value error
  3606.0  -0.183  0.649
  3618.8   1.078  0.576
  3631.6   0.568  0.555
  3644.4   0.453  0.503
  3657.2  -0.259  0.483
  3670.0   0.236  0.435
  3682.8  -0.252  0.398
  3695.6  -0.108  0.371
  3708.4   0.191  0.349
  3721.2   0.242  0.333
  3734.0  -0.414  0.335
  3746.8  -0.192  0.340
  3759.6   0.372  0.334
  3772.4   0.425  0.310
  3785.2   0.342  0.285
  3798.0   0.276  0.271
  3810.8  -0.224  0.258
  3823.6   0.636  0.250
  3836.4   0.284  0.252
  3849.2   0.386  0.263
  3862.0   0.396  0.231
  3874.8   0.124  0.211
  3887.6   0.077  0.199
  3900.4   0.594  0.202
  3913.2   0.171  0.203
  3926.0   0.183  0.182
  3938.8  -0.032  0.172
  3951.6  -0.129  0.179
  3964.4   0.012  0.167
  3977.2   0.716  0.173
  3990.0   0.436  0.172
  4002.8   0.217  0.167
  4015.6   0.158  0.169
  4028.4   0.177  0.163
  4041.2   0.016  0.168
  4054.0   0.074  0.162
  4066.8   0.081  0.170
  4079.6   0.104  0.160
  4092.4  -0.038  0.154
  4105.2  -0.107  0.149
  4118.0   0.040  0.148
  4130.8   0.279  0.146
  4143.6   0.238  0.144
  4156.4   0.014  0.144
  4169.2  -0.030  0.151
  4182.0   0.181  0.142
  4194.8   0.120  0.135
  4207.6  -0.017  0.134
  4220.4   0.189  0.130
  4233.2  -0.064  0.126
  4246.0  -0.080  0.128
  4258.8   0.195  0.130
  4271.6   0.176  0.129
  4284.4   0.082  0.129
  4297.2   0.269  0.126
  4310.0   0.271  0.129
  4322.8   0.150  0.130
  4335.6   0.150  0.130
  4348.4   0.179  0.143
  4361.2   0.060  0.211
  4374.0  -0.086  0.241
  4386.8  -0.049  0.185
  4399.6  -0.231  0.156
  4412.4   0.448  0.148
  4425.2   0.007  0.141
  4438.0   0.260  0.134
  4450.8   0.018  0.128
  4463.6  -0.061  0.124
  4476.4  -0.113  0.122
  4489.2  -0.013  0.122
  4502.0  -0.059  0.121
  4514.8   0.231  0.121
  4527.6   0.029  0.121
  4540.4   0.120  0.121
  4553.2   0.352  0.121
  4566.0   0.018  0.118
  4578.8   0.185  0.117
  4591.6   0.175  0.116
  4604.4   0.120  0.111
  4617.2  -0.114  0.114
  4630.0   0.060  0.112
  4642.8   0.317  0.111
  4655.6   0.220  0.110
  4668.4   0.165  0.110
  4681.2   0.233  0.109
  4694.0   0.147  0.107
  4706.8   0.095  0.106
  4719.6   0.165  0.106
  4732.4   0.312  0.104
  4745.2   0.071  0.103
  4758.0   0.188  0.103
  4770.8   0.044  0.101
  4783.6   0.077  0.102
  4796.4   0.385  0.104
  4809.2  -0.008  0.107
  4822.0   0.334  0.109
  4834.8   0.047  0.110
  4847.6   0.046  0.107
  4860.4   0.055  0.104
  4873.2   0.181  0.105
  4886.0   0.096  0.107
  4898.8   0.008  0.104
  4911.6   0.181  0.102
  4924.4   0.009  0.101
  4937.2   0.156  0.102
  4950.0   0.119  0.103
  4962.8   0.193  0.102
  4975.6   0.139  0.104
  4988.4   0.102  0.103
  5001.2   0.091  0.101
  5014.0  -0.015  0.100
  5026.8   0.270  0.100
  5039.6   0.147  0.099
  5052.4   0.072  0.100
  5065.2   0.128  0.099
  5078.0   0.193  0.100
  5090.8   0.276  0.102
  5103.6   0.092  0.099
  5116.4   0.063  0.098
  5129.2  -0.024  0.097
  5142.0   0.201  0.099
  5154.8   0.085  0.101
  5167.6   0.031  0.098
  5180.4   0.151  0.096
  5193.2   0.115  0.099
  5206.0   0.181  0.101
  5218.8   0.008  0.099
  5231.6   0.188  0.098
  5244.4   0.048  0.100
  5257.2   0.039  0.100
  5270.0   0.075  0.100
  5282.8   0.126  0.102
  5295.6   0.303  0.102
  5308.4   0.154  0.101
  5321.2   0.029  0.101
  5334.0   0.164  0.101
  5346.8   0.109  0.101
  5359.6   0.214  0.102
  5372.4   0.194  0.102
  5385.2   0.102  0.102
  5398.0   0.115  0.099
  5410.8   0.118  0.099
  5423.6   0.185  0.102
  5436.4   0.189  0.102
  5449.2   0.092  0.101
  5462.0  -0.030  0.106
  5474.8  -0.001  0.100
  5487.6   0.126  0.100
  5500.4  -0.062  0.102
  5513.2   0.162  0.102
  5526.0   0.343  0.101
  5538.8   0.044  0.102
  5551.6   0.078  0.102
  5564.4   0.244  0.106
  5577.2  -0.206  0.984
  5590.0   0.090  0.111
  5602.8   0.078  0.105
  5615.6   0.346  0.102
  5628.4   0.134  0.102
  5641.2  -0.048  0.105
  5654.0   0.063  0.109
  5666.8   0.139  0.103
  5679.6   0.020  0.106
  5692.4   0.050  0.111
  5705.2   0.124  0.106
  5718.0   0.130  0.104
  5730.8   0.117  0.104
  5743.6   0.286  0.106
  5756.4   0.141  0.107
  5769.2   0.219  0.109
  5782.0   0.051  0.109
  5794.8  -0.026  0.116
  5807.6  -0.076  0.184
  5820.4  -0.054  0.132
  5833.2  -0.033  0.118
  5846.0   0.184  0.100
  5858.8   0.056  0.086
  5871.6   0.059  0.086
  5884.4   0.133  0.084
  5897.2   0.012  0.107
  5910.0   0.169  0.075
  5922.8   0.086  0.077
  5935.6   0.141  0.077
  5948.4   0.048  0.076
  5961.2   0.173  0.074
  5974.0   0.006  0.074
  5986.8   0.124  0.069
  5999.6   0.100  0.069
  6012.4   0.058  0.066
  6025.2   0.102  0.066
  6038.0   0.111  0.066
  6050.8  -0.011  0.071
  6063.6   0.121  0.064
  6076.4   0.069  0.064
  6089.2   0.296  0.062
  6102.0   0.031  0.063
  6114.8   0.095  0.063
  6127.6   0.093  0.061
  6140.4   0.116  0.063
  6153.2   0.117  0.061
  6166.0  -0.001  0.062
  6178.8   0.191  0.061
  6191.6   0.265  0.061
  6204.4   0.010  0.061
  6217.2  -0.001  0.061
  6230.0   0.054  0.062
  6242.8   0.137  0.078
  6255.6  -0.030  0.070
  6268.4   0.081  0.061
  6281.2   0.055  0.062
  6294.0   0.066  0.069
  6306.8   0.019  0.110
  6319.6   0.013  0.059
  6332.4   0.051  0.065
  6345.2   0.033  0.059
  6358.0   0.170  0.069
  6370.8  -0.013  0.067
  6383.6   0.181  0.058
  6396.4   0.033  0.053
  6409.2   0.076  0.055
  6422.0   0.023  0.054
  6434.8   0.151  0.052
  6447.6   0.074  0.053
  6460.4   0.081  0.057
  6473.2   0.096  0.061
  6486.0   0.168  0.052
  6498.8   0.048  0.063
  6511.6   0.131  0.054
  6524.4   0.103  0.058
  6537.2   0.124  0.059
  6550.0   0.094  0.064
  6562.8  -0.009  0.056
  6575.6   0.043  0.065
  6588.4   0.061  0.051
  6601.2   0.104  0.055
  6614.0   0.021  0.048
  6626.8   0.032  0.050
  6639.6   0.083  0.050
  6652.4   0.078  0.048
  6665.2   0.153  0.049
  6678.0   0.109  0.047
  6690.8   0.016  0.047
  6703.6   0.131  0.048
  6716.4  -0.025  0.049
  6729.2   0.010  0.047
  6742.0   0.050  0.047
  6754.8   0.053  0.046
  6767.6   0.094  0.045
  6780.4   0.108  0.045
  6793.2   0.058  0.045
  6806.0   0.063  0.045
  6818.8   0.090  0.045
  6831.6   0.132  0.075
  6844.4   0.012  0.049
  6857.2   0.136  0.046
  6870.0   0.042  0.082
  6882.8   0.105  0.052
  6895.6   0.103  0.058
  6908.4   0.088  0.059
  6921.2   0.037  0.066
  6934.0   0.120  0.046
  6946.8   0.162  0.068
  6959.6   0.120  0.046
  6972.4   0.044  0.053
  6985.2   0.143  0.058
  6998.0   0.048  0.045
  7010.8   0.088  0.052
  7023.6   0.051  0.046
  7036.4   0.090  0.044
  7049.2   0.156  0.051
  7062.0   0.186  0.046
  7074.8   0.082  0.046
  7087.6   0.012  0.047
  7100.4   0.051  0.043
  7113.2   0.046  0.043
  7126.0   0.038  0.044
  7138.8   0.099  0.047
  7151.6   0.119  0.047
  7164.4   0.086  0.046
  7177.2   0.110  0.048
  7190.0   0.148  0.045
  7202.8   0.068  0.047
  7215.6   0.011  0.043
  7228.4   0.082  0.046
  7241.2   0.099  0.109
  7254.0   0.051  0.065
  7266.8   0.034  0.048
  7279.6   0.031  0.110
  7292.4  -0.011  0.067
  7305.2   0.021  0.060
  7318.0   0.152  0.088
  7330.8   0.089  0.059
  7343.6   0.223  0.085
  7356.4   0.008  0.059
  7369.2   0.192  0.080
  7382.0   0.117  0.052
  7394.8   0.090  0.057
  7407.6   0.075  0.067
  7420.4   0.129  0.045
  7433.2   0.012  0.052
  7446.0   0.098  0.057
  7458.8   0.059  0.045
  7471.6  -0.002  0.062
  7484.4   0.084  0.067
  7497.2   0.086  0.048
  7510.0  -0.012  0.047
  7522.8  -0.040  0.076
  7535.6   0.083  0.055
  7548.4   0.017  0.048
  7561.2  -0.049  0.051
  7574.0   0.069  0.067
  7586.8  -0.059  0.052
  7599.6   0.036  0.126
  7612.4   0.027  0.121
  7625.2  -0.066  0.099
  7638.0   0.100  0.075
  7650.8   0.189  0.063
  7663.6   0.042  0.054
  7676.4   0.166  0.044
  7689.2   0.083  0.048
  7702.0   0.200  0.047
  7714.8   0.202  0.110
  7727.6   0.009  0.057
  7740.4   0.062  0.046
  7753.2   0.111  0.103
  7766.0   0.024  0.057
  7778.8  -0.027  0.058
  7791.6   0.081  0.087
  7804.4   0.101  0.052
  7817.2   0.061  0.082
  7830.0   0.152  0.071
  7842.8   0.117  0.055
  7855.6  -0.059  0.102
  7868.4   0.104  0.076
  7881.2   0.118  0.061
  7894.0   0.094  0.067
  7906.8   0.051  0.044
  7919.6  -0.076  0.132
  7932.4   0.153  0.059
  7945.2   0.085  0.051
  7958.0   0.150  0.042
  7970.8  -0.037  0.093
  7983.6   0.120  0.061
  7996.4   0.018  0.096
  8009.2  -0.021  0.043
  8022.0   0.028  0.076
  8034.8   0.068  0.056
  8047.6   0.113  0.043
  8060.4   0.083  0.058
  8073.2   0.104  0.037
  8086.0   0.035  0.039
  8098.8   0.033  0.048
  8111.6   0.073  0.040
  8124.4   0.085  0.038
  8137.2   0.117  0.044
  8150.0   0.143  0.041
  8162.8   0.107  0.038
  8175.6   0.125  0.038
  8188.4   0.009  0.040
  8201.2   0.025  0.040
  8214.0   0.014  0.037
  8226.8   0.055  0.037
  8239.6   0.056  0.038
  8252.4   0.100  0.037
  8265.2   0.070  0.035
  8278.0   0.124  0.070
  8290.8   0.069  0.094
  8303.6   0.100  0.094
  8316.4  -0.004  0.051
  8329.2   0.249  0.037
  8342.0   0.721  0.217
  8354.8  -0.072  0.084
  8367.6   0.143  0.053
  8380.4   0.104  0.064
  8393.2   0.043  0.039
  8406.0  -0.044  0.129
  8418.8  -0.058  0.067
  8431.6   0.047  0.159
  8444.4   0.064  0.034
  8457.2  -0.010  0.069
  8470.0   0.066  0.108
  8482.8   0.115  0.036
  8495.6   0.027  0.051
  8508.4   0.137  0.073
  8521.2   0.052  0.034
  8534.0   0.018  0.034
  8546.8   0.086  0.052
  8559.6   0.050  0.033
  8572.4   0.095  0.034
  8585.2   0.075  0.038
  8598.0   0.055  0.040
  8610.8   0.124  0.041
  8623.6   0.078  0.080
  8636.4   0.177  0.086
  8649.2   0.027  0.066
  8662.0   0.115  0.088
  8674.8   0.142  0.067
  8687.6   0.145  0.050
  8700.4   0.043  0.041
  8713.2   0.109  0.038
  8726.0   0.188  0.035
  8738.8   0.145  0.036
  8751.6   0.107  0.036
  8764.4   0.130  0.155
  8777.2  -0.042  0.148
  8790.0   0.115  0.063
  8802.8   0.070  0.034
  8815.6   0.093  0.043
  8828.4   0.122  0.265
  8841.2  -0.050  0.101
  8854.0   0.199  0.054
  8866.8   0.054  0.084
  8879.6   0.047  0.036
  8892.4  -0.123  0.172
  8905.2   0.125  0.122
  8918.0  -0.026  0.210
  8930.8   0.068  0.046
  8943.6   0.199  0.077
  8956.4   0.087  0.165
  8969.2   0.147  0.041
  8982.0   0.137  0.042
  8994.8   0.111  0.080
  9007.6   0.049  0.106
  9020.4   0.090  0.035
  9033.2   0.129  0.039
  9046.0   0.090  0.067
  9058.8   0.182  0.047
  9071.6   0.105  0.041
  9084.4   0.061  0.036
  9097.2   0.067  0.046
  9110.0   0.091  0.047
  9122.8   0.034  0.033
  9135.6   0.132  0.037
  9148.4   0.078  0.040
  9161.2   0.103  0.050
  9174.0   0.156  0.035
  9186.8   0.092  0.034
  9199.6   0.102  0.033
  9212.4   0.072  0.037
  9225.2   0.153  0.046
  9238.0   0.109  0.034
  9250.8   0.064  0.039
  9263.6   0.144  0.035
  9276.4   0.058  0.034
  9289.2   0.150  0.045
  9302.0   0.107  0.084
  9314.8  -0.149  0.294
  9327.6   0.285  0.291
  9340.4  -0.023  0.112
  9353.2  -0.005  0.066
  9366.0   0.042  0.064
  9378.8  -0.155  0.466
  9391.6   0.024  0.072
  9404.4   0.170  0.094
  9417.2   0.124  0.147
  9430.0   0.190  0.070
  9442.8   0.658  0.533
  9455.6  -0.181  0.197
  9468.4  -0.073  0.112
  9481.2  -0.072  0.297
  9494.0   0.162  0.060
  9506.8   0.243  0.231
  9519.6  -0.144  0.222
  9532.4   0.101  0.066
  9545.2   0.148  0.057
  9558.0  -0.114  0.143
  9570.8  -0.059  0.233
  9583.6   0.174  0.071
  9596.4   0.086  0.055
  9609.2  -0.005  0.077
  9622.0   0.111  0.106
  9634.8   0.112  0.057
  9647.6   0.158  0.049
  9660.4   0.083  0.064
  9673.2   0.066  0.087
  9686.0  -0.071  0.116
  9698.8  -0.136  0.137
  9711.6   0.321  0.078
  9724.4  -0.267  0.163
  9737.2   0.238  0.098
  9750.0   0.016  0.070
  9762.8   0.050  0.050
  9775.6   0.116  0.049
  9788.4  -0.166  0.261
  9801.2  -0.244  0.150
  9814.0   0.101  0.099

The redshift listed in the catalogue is 1.24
